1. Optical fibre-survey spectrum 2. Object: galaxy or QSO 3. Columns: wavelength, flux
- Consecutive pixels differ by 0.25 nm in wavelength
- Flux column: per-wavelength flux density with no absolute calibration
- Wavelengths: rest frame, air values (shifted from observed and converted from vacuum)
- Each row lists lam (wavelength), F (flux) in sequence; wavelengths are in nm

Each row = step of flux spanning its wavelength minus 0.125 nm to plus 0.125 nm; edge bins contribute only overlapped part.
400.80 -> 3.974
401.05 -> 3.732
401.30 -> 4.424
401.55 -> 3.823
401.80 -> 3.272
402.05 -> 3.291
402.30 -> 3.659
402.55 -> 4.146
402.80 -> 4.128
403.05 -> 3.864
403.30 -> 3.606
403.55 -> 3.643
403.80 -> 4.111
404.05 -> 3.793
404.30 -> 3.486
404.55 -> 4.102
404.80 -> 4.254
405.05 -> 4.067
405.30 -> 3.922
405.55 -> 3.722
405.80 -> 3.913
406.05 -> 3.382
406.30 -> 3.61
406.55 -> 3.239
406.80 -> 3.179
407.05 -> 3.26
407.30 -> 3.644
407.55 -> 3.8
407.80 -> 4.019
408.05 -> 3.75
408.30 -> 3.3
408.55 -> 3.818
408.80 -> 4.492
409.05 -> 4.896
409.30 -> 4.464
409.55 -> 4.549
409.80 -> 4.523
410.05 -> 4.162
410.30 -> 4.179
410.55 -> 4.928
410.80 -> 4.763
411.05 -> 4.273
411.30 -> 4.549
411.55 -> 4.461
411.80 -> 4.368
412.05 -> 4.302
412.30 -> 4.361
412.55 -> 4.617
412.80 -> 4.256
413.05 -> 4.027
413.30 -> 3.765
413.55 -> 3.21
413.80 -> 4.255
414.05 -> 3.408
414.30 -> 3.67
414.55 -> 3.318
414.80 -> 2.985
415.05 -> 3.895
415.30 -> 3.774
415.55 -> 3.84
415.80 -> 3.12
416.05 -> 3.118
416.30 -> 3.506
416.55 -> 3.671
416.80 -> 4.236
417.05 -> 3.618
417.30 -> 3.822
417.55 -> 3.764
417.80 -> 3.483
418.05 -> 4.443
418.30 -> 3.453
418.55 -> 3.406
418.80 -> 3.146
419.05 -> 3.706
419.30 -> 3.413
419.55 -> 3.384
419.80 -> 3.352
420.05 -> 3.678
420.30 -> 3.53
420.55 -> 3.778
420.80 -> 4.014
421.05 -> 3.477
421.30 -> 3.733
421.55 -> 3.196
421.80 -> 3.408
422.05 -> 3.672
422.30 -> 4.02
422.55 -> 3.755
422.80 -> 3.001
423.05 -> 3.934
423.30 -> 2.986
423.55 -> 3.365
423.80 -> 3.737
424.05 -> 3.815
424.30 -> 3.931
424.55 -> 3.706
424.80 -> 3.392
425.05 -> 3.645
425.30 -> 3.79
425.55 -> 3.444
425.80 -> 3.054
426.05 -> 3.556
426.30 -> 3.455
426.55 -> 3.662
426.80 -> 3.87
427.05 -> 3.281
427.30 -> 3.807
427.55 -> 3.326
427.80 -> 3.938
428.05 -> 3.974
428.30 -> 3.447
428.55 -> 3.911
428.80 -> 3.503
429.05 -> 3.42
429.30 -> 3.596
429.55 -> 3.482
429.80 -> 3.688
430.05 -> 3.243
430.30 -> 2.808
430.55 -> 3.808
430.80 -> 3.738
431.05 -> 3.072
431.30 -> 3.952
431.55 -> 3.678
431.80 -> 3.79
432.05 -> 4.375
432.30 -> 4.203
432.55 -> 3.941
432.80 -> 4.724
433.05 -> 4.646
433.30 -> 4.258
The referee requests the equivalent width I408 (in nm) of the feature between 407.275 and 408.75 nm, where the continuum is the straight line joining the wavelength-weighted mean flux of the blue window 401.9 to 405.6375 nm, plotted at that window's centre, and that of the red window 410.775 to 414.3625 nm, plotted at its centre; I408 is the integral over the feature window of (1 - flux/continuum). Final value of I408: 0.083 nm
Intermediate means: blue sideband 3.85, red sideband 4.14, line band 3.77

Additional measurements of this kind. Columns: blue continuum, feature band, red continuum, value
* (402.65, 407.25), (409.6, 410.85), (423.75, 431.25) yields -0.27 nm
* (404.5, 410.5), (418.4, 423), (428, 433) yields 0.33 nm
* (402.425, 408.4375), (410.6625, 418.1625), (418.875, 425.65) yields -0.48 nm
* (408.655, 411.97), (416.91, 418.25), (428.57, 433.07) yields 0.13 nm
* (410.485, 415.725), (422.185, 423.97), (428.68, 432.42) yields 0.12 nm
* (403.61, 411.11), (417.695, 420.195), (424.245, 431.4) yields 0.13 nm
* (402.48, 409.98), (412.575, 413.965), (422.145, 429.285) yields -0.06 nm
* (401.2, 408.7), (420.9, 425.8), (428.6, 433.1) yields 0.23 nm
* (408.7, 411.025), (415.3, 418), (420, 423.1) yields 0.24 nm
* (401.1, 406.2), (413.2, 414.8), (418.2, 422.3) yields 0.04 nm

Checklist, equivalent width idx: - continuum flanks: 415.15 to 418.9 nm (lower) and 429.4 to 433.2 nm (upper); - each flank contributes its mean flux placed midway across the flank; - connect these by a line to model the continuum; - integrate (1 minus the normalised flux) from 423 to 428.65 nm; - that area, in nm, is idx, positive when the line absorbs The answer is 0.21 nm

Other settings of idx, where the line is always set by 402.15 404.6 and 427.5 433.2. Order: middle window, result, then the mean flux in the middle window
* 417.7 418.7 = 0.028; 3.69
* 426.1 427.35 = 0.056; 3.6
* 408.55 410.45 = -0.302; 4.43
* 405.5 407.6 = 0.175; 3.51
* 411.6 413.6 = -0.182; 4.16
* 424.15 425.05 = 0.024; 3.68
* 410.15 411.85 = -0.306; 4.5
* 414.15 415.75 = 0.105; 3.56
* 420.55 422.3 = 0.073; 3.63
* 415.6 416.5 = 0.111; 3.33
